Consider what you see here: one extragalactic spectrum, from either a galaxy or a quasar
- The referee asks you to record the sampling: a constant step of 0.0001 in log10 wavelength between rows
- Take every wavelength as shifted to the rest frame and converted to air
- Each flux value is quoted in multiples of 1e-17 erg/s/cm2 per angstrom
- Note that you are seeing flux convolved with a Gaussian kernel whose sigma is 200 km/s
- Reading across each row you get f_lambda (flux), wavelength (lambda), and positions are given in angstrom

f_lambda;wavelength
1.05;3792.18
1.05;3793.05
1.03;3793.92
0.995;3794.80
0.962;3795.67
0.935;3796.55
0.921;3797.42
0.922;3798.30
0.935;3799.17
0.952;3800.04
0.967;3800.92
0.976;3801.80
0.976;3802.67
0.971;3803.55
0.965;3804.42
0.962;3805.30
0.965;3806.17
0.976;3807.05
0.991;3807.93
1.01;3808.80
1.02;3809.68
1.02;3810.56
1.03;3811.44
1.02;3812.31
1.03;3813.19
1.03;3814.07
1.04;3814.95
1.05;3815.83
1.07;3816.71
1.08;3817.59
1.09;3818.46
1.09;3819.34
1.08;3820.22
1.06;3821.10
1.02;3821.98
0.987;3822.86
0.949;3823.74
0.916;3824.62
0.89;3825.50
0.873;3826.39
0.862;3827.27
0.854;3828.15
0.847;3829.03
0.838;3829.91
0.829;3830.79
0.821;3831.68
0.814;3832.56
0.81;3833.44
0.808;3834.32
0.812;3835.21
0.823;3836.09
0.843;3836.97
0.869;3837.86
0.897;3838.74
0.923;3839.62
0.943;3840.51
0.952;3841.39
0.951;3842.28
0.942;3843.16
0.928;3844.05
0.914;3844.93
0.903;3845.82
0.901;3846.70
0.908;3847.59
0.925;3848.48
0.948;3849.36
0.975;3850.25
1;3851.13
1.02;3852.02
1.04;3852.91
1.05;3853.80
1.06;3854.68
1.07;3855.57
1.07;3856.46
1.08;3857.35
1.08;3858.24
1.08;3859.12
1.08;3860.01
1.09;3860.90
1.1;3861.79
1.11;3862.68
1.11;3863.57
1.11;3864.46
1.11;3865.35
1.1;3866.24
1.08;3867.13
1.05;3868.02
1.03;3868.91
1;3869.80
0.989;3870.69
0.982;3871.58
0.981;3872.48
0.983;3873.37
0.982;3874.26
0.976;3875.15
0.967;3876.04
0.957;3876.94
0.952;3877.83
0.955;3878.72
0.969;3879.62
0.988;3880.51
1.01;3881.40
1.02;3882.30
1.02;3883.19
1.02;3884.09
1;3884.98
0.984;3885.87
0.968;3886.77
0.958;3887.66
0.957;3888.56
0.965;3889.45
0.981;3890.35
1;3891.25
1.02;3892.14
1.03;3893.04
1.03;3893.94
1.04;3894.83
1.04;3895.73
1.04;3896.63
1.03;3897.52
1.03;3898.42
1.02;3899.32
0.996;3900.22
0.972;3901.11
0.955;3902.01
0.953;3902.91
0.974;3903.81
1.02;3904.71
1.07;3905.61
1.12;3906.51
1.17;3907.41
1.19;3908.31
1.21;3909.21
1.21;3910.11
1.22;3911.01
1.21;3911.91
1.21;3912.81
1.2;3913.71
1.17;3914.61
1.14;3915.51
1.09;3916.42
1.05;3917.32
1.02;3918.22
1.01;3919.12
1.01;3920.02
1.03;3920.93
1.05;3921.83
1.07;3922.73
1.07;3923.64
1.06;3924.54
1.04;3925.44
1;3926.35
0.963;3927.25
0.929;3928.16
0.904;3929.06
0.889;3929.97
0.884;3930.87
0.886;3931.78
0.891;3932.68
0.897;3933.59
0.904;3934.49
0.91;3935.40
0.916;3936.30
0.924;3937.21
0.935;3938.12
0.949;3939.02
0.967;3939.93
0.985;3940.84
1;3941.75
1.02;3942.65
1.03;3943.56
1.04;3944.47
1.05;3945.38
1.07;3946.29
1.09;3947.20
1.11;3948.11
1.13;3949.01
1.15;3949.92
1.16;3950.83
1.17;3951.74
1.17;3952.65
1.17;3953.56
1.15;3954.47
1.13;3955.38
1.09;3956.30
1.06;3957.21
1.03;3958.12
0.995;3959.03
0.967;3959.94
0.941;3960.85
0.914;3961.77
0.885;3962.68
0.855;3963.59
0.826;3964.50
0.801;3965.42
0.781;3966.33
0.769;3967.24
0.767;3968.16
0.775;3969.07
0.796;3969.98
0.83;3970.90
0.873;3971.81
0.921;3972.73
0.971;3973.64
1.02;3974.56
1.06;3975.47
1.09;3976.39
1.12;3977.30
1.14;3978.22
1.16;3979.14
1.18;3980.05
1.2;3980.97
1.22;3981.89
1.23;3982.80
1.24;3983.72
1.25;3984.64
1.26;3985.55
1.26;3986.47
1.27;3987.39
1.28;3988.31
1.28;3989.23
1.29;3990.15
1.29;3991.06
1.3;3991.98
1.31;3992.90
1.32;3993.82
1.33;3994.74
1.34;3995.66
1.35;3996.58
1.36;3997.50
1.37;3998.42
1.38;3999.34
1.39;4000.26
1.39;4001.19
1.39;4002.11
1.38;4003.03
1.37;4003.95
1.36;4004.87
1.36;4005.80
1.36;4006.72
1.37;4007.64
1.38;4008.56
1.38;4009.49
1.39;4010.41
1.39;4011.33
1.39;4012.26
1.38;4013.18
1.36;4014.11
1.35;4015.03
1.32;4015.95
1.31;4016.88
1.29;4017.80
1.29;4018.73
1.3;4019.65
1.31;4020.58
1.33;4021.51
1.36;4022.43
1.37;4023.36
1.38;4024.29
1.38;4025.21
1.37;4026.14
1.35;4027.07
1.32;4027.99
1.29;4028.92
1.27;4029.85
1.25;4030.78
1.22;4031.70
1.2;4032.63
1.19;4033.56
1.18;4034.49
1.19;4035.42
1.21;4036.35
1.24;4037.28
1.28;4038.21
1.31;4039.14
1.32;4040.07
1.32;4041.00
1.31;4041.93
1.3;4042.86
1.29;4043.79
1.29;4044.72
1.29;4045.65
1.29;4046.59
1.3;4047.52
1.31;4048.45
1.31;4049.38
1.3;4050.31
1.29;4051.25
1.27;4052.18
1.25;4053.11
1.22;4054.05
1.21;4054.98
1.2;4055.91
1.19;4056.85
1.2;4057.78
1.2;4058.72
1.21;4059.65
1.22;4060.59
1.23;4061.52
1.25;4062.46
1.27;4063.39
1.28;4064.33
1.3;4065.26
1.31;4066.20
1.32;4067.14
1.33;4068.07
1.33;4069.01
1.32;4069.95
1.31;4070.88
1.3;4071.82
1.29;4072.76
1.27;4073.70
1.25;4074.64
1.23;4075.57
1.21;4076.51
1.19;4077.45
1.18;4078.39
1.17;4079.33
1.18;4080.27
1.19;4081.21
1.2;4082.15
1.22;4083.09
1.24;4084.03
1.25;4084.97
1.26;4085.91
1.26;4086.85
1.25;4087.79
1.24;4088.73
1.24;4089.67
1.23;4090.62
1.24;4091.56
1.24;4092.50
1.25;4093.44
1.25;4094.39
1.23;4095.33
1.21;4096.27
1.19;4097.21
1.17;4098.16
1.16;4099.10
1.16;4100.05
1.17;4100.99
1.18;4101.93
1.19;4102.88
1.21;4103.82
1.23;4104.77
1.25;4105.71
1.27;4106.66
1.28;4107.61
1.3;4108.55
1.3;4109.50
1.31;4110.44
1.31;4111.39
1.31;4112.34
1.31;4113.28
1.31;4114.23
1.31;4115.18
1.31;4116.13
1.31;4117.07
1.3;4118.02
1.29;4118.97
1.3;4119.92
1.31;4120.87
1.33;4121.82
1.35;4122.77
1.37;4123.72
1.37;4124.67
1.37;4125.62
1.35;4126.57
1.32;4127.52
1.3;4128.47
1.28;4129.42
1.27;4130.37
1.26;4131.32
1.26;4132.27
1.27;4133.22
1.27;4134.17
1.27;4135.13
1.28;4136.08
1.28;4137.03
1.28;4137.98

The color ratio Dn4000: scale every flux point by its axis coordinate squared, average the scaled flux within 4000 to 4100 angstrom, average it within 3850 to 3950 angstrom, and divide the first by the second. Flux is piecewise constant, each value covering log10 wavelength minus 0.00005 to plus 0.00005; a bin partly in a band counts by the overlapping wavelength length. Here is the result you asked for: 1.34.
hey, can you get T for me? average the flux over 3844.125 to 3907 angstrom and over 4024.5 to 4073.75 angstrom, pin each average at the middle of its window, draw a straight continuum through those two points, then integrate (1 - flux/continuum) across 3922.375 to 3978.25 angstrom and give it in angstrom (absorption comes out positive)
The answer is 7.1 angstrom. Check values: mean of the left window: 1.01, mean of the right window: 1.27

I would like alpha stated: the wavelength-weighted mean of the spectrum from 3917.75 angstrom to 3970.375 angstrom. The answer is 0.983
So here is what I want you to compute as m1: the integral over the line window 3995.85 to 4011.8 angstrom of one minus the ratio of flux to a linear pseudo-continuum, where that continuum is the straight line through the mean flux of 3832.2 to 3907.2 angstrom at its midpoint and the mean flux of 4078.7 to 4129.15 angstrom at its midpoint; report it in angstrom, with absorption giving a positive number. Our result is -3.17 angstrom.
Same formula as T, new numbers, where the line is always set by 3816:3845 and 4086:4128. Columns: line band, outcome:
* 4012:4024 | -1.8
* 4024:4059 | -2.5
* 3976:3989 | -1.1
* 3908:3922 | -1.4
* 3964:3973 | 2.3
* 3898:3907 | 0.0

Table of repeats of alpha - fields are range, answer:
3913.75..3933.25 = 1.01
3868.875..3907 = 0.998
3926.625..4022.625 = 1.13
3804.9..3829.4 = 0.994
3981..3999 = 1.29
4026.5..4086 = 1.26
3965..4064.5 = 1.24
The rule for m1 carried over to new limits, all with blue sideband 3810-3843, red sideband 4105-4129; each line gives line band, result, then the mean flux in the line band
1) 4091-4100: 0.50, 1.21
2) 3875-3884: 0.23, 0.982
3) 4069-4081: 0.14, 1.24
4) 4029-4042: -0.43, 1.25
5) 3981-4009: -3.97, 1.32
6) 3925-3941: 2.18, 0.931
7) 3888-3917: -0.88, 1.07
